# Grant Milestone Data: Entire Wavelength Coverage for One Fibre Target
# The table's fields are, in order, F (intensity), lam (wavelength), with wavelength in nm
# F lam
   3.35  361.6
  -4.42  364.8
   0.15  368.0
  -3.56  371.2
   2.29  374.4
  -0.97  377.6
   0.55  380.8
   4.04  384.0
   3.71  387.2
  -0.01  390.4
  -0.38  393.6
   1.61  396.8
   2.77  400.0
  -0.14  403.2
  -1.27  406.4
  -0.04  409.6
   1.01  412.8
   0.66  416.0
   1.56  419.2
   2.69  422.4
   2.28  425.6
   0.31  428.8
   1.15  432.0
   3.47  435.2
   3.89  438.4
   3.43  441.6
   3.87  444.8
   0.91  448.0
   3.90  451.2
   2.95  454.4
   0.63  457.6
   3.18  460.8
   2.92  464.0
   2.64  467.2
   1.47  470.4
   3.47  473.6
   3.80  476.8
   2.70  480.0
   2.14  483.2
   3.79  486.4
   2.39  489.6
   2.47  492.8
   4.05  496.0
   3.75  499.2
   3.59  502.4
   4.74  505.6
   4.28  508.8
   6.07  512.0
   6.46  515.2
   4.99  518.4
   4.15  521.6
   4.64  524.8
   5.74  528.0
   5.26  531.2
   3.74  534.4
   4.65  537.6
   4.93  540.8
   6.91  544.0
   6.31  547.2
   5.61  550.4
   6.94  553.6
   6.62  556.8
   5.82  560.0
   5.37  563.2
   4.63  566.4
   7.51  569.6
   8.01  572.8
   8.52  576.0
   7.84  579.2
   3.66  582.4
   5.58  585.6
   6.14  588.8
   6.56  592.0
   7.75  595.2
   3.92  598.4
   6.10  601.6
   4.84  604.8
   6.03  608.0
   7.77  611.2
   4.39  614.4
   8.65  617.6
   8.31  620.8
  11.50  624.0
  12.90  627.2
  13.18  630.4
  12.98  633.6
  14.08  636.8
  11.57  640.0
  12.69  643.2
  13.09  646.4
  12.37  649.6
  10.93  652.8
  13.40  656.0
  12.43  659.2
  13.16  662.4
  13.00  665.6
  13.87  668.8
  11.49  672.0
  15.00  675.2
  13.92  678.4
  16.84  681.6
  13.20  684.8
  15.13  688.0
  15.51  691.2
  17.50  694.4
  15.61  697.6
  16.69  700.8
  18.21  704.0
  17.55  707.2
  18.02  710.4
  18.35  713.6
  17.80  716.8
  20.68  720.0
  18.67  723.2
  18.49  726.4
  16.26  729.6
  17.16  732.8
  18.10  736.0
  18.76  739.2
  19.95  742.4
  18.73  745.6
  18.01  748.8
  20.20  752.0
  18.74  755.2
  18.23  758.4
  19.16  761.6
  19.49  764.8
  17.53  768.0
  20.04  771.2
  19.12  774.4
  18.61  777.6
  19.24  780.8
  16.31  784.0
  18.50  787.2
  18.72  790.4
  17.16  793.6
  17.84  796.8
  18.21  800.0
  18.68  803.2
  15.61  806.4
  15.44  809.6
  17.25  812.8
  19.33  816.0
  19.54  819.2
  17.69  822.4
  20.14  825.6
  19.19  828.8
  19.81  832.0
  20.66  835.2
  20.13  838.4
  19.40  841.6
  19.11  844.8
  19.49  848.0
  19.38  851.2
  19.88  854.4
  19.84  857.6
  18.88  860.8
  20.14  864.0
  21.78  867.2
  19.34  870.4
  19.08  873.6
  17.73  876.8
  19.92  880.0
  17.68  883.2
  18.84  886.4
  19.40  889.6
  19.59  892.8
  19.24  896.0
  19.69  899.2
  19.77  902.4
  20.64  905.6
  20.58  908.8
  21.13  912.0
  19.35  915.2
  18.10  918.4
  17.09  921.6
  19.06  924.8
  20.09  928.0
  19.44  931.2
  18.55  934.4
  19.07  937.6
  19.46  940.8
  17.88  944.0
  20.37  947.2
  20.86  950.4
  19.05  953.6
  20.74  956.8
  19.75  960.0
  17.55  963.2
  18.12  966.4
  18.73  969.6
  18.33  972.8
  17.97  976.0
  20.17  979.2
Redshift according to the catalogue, 0.56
